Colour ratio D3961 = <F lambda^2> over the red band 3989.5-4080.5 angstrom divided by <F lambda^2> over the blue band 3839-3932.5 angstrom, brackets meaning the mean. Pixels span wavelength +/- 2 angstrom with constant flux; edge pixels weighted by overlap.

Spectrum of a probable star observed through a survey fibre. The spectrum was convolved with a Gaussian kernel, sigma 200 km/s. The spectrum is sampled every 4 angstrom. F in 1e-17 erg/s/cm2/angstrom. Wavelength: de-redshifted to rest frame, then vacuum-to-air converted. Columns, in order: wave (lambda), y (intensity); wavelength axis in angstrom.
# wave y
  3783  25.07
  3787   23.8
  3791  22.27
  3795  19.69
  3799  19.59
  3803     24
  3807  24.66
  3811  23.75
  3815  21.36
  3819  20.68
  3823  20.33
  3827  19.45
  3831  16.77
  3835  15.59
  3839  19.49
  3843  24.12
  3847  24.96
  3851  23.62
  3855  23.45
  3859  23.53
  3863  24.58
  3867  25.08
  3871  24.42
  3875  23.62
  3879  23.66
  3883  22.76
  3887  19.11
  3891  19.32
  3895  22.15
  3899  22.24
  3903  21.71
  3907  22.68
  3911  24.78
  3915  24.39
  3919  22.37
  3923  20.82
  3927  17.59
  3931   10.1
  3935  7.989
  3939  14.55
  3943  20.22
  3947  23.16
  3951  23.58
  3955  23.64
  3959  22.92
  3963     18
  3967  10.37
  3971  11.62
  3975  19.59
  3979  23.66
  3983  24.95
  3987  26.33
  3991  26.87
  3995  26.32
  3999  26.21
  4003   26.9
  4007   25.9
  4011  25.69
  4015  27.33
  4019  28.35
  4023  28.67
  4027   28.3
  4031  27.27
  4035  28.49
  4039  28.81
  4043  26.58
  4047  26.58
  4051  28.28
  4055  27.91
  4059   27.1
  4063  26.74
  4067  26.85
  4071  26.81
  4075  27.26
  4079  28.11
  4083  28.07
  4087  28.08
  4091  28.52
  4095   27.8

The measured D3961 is 1.32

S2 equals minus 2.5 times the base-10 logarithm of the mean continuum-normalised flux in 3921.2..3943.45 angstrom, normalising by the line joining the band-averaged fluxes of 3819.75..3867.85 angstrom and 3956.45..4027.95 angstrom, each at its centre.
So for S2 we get 0.47 mag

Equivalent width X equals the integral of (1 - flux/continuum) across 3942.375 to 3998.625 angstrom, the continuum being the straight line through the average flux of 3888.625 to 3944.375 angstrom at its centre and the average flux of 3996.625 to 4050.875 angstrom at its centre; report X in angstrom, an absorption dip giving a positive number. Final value 4.10 angstrom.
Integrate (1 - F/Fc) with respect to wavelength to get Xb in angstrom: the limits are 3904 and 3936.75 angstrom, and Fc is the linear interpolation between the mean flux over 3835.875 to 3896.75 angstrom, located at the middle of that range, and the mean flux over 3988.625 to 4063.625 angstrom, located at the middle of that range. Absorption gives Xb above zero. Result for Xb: 7.1 angstrom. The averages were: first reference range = 22.8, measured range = 19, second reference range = 27.3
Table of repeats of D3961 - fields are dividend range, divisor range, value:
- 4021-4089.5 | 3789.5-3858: 1.45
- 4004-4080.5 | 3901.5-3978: 1.52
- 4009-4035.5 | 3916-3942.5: 1.80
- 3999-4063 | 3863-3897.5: 1.31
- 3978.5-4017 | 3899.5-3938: 1.42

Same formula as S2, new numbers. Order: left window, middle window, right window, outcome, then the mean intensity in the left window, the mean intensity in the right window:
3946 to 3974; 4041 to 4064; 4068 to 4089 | -0.06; 18.9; 27.6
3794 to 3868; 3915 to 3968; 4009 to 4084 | 0.32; 21.8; 27.5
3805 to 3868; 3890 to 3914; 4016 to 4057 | 0.07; 21.9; 27.9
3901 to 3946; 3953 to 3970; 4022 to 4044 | 0.20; 18.9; 28.1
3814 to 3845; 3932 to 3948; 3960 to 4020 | 0.37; 19.7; 23.1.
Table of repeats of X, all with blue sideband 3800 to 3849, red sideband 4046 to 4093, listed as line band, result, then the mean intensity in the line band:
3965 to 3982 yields 5.62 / 16.8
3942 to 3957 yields 1.01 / 22.8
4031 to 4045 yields -0.59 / 27.9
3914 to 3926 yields 0.87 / 22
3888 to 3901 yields 1.11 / 21.1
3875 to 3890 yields 0.53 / 21.9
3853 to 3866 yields -1.06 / 23.9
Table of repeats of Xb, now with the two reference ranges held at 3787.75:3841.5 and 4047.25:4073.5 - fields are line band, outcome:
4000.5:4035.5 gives -1.7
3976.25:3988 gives 0.3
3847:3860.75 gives -1.3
